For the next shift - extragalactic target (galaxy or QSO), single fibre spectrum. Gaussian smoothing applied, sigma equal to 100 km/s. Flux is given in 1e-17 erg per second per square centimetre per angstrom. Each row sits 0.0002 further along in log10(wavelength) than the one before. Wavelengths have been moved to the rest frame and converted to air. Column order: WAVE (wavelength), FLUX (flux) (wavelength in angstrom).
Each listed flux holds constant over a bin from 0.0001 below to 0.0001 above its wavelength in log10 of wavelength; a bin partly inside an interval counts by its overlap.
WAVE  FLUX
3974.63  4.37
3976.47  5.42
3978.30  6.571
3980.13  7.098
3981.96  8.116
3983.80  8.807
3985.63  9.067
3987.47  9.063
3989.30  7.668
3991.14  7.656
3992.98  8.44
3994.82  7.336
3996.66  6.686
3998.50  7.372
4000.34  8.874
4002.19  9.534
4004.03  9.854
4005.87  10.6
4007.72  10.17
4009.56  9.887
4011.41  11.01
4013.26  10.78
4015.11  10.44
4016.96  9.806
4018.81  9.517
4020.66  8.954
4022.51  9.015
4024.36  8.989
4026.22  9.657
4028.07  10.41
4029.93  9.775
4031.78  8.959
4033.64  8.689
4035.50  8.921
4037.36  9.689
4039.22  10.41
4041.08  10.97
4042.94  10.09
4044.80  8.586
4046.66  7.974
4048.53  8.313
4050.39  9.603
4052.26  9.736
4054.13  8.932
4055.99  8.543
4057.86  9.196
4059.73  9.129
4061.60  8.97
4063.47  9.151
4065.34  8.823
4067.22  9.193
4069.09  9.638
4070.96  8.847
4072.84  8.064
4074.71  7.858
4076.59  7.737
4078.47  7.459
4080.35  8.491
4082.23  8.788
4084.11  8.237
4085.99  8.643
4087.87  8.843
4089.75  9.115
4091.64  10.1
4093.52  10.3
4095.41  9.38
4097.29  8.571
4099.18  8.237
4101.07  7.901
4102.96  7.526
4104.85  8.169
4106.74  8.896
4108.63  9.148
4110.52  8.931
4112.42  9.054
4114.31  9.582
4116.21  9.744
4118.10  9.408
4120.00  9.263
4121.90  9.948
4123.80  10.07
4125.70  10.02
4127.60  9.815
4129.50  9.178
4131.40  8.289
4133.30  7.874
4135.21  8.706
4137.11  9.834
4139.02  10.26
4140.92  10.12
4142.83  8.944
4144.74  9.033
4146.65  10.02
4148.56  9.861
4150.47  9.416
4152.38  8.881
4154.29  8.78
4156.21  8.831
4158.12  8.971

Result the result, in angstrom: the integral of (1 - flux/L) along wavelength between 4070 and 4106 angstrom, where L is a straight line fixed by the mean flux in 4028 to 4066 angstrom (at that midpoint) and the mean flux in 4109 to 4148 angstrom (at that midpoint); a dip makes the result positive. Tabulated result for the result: 3.0 angstrom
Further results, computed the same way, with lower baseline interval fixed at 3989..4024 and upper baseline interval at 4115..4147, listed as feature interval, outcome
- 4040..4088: 2.29 angstrom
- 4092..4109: 1.18 angstrom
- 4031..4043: -0.55 angstrom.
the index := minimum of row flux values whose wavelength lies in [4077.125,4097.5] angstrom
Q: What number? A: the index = 7.459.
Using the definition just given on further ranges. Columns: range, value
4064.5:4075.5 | 7.858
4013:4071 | 7.974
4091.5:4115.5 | 7.526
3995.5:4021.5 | 6.686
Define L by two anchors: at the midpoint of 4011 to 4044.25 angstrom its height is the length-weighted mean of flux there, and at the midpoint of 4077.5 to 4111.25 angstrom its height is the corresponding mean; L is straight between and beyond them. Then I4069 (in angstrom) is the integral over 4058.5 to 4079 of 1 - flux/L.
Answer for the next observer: 1.0 angstrom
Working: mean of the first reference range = 9.75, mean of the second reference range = 8.71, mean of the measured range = 8.65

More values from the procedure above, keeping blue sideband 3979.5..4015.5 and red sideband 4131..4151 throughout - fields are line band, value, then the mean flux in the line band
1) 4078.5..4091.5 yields 0.68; 8.69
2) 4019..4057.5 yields -1.19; 9.31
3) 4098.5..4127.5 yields 0.51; 9.09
